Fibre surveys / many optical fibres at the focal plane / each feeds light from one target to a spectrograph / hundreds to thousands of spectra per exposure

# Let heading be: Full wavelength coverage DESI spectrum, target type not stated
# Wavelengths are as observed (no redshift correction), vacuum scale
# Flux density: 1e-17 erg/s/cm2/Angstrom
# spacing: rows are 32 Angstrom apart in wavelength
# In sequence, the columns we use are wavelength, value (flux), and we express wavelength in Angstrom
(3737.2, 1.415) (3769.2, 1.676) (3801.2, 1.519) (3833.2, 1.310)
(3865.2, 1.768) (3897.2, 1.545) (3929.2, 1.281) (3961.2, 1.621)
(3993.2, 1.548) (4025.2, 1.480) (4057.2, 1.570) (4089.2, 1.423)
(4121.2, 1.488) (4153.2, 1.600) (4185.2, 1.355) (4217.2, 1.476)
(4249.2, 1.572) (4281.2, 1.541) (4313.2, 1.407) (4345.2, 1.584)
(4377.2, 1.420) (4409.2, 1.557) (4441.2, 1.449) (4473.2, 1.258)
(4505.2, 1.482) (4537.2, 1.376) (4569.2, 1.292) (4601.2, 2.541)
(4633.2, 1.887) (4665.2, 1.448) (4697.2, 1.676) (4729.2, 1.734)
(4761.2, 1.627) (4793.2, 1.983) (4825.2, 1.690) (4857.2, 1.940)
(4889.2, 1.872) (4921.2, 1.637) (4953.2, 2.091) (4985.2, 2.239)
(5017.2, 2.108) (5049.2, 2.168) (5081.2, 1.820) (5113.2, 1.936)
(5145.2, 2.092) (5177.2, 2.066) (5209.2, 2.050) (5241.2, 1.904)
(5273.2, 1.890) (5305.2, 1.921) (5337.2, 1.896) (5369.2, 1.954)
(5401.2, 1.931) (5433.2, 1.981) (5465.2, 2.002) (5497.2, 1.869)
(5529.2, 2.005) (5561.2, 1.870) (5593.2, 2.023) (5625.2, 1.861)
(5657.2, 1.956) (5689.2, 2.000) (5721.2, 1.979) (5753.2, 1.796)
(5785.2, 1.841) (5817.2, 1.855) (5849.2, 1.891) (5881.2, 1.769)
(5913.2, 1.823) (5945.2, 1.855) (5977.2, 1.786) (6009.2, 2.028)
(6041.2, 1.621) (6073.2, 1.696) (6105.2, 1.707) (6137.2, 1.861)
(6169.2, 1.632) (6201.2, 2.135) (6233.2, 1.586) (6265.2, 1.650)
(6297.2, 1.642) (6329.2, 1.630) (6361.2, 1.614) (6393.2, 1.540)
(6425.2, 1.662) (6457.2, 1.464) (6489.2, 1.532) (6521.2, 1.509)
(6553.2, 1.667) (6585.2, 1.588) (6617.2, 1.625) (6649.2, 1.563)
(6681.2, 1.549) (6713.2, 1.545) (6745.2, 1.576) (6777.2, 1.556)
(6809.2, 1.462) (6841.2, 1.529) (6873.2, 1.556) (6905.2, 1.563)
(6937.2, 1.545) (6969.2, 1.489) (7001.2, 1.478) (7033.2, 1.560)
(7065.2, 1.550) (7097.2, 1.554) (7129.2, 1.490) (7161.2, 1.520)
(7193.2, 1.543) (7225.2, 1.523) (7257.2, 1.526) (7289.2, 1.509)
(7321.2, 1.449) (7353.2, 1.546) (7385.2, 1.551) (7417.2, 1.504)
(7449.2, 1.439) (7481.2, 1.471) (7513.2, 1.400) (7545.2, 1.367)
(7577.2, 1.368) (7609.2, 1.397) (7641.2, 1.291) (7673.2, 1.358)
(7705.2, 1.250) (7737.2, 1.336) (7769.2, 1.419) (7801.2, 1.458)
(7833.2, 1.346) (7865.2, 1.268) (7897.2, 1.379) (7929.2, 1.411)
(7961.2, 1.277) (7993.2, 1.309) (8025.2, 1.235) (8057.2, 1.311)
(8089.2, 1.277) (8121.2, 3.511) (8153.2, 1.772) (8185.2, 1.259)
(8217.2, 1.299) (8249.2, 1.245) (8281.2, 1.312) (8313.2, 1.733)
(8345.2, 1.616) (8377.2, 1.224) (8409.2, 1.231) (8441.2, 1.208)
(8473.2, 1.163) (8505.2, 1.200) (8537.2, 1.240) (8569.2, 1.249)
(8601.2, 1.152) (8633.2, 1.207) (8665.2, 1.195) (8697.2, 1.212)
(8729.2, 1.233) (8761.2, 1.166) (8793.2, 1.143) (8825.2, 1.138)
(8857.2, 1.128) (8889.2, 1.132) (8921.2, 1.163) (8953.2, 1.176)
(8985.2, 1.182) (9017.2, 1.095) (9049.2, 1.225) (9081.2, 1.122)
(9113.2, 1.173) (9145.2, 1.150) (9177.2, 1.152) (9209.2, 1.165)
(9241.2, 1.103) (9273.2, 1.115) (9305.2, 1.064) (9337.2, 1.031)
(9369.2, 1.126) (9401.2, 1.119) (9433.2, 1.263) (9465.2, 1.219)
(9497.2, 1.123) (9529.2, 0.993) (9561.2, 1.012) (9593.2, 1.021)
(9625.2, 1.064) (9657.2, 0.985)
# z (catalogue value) 0.24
